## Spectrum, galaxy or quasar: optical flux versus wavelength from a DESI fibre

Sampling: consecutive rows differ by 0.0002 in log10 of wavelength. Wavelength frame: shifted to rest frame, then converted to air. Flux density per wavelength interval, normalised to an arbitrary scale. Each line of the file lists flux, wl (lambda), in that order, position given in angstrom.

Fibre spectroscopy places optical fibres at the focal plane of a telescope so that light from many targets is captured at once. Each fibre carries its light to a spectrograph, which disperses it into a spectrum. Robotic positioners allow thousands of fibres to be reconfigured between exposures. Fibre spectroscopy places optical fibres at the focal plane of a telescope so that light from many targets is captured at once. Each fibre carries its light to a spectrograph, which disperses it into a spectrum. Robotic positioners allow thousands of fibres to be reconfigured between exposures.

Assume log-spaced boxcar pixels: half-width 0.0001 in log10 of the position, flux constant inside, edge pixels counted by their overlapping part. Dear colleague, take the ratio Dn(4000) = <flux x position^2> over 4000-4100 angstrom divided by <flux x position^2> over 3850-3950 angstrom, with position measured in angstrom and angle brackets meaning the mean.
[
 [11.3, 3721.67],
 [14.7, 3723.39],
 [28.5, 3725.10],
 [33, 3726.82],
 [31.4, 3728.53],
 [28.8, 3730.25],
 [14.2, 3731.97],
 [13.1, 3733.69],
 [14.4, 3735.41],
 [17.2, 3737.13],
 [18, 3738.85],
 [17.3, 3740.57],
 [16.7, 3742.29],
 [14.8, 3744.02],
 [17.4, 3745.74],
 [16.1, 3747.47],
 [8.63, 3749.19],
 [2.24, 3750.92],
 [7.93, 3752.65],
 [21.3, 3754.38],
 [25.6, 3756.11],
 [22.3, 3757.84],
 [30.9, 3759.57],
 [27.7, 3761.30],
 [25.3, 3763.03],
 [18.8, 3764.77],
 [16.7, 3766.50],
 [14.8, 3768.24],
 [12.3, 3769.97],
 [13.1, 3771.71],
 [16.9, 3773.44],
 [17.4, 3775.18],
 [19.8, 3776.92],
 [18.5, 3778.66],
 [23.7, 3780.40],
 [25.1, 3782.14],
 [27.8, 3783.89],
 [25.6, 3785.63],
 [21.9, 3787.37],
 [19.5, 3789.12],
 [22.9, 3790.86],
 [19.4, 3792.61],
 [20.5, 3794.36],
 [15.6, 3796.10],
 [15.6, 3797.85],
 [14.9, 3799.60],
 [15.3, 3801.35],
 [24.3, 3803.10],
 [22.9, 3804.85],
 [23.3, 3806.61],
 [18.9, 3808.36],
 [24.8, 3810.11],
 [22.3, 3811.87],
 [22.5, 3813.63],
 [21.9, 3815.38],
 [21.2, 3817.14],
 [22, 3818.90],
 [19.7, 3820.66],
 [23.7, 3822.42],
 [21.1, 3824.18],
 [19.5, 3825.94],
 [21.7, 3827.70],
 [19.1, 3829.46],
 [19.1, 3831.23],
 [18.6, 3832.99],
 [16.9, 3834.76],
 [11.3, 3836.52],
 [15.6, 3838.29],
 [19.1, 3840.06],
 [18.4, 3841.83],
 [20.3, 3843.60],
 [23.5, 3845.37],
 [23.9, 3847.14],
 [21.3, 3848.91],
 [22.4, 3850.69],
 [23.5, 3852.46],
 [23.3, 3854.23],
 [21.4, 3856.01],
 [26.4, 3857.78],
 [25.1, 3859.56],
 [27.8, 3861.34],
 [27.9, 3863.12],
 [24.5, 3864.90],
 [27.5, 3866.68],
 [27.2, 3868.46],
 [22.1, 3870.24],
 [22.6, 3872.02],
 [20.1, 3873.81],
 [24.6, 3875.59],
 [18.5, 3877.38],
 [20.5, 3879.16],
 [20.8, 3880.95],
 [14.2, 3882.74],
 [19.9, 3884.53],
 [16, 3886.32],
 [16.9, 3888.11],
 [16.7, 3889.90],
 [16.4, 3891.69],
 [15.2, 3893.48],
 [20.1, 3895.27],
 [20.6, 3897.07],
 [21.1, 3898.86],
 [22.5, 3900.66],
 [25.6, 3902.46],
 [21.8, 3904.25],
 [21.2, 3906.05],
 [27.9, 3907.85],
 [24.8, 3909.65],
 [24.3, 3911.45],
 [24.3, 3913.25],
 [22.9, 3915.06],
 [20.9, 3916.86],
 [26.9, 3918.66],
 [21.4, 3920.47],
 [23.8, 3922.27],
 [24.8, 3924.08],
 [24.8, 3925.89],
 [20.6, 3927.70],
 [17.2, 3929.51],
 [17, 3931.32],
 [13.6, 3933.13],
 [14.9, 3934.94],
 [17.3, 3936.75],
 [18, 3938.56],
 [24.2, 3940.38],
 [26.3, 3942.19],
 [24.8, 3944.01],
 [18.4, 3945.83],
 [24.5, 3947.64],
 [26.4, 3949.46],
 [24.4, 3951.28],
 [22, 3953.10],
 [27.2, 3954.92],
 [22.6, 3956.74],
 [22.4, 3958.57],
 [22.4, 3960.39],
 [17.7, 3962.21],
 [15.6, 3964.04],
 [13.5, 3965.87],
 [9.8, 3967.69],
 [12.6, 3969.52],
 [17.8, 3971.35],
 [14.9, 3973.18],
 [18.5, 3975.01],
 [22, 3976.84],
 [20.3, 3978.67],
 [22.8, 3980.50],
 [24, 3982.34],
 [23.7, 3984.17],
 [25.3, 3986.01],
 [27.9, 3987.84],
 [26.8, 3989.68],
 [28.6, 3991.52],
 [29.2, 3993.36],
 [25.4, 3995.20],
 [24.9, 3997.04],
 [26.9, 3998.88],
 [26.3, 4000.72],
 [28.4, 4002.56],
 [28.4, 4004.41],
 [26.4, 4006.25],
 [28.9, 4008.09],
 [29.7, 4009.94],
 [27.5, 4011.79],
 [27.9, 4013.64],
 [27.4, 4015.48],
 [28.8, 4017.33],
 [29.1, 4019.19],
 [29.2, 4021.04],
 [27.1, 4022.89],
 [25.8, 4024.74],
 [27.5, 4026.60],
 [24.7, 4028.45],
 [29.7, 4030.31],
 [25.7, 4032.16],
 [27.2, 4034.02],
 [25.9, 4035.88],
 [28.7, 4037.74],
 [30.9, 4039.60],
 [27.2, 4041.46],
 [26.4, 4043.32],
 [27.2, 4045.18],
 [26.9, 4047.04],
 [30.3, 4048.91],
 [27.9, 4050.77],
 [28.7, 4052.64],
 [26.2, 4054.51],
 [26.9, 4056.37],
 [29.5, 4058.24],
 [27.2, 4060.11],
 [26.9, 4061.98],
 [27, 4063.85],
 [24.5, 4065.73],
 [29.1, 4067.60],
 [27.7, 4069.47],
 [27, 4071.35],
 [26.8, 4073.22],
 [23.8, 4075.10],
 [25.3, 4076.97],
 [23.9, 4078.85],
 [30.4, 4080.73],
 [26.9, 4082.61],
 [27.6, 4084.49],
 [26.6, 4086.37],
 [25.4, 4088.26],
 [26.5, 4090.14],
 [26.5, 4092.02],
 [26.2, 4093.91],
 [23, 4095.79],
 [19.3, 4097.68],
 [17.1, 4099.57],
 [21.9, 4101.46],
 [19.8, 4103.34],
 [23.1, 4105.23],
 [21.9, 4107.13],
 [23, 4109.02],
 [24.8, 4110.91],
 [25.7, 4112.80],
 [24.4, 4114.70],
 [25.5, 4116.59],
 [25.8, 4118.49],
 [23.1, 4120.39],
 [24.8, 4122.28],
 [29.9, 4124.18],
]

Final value 1.33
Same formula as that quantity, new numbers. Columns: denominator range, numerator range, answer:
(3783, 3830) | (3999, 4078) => 1.47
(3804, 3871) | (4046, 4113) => 1.32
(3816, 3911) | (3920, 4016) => 1.13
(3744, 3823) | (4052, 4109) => 1.50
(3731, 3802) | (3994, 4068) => 1.72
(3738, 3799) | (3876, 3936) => 1.18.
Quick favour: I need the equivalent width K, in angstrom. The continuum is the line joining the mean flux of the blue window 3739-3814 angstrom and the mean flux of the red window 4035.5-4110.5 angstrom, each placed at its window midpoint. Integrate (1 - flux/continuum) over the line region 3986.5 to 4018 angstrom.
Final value -4.2 angstrom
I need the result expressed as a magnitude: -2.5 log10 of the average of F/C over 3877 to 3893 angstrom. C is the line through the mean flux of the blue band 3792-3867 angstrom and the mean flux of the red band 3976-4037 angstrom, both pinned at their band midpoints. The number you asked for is 0.277 mag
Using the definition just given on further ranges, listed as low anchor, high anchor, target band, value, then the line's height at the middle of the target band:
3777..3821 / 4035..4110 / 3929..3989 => 0.18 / 24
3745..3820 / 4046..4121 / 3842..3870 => -0.15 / 21.1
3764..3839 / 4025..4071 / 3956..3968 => 0.34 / 24.8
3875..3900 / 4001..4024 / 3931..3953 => 0.09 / 22.8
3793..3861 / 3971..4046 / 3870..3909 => 0.12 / 22.5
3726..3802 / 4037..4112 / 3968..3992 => 0.11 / 23.8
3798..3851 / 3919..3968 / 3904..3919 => -0.16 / 20.6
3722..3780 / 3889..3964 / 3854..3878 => -0.18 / 20.6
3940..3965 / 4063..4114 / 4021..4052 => -0.15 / 24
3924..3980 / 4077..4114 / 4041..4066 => -0.19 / 22.9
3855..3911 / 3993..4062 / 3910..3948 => 0.11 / 23.7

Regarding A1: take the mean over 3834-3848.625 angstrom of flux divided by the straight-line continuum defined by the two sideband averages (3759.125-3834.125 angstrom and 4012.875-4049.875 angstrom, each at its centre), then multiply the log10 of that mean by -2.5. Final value 0.17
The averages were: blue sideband 20.5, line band 18.8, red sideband 27.7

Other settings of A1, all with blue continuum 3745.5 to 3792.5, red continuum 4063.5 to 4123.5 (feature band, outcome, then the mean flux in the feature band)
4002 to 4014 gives -0.20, 28.2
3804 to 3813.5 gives -0.13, 22.4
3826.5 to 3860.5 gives 0.00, 20.6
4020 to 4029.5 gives -0.14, 26.9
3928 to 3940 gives 0.29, 16.9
